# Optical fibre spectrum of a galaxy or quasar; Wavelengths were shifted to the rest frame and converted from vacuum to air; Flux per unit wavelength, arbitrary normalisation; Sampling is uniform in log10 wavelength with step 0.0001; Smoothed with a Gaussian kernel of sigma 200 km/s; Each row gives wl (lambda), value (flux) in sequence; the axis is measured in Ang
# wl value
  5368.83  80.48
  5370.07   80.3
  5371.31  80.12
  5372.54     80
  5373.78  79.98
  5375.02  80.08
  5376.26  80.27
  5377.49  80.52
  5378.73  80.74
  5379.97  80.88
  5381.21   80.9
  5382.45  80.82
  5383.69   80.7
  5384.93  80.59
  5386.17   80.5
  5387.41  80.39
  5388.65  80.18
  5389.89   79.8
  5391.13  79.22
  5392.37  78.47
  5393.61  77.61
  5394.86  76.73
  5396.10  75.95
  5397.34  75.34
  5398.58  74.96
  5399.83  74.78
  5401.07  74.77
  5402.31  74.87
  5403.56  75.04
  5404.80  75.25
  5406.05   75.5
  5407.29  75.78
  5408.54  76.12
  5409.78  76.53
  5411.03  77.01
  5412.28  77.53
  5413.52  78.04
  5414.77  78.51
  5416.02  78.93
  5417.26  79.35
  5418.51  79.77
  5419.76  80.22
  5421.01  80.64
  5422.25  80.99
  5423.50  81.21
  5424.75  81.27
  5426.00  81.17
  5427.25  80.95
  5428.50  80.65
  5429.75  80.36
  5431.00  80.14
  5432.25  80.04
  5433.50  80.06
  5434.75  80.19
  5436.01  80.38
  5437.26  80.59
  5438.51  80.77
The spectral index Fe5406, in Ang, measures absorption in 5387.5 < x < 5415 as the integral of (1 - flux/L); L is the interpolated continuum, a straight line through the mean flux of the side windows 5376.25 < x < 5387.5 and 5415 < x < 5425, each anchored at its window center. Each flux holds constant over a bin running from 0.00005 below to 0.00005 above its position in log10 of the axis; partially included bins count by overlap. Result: 1.3 Ang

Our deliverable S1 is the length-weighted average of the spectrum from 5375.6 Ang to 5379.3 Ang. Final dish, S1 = 80.6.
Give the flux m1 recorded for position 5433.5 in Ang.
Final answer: 80.06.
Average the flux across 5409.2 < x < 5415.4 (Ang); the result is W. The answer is 77.4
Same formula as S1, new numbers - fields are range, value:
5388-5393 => 79.5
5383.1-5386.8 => 80.6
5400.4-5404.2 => 75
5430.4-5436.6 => 80.1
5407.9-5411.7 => 76.4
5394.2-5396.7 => 76.2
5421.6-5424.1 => 81.3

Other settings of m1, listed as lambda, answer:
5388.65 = 80.18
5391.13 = 79.22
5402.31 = 74.87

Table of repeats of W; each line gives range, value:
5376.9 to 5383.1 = 80.7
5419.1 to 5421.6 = 80.3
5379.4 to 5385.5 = 80.7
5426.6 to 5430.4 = 80.6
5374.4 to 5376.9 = 80.3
